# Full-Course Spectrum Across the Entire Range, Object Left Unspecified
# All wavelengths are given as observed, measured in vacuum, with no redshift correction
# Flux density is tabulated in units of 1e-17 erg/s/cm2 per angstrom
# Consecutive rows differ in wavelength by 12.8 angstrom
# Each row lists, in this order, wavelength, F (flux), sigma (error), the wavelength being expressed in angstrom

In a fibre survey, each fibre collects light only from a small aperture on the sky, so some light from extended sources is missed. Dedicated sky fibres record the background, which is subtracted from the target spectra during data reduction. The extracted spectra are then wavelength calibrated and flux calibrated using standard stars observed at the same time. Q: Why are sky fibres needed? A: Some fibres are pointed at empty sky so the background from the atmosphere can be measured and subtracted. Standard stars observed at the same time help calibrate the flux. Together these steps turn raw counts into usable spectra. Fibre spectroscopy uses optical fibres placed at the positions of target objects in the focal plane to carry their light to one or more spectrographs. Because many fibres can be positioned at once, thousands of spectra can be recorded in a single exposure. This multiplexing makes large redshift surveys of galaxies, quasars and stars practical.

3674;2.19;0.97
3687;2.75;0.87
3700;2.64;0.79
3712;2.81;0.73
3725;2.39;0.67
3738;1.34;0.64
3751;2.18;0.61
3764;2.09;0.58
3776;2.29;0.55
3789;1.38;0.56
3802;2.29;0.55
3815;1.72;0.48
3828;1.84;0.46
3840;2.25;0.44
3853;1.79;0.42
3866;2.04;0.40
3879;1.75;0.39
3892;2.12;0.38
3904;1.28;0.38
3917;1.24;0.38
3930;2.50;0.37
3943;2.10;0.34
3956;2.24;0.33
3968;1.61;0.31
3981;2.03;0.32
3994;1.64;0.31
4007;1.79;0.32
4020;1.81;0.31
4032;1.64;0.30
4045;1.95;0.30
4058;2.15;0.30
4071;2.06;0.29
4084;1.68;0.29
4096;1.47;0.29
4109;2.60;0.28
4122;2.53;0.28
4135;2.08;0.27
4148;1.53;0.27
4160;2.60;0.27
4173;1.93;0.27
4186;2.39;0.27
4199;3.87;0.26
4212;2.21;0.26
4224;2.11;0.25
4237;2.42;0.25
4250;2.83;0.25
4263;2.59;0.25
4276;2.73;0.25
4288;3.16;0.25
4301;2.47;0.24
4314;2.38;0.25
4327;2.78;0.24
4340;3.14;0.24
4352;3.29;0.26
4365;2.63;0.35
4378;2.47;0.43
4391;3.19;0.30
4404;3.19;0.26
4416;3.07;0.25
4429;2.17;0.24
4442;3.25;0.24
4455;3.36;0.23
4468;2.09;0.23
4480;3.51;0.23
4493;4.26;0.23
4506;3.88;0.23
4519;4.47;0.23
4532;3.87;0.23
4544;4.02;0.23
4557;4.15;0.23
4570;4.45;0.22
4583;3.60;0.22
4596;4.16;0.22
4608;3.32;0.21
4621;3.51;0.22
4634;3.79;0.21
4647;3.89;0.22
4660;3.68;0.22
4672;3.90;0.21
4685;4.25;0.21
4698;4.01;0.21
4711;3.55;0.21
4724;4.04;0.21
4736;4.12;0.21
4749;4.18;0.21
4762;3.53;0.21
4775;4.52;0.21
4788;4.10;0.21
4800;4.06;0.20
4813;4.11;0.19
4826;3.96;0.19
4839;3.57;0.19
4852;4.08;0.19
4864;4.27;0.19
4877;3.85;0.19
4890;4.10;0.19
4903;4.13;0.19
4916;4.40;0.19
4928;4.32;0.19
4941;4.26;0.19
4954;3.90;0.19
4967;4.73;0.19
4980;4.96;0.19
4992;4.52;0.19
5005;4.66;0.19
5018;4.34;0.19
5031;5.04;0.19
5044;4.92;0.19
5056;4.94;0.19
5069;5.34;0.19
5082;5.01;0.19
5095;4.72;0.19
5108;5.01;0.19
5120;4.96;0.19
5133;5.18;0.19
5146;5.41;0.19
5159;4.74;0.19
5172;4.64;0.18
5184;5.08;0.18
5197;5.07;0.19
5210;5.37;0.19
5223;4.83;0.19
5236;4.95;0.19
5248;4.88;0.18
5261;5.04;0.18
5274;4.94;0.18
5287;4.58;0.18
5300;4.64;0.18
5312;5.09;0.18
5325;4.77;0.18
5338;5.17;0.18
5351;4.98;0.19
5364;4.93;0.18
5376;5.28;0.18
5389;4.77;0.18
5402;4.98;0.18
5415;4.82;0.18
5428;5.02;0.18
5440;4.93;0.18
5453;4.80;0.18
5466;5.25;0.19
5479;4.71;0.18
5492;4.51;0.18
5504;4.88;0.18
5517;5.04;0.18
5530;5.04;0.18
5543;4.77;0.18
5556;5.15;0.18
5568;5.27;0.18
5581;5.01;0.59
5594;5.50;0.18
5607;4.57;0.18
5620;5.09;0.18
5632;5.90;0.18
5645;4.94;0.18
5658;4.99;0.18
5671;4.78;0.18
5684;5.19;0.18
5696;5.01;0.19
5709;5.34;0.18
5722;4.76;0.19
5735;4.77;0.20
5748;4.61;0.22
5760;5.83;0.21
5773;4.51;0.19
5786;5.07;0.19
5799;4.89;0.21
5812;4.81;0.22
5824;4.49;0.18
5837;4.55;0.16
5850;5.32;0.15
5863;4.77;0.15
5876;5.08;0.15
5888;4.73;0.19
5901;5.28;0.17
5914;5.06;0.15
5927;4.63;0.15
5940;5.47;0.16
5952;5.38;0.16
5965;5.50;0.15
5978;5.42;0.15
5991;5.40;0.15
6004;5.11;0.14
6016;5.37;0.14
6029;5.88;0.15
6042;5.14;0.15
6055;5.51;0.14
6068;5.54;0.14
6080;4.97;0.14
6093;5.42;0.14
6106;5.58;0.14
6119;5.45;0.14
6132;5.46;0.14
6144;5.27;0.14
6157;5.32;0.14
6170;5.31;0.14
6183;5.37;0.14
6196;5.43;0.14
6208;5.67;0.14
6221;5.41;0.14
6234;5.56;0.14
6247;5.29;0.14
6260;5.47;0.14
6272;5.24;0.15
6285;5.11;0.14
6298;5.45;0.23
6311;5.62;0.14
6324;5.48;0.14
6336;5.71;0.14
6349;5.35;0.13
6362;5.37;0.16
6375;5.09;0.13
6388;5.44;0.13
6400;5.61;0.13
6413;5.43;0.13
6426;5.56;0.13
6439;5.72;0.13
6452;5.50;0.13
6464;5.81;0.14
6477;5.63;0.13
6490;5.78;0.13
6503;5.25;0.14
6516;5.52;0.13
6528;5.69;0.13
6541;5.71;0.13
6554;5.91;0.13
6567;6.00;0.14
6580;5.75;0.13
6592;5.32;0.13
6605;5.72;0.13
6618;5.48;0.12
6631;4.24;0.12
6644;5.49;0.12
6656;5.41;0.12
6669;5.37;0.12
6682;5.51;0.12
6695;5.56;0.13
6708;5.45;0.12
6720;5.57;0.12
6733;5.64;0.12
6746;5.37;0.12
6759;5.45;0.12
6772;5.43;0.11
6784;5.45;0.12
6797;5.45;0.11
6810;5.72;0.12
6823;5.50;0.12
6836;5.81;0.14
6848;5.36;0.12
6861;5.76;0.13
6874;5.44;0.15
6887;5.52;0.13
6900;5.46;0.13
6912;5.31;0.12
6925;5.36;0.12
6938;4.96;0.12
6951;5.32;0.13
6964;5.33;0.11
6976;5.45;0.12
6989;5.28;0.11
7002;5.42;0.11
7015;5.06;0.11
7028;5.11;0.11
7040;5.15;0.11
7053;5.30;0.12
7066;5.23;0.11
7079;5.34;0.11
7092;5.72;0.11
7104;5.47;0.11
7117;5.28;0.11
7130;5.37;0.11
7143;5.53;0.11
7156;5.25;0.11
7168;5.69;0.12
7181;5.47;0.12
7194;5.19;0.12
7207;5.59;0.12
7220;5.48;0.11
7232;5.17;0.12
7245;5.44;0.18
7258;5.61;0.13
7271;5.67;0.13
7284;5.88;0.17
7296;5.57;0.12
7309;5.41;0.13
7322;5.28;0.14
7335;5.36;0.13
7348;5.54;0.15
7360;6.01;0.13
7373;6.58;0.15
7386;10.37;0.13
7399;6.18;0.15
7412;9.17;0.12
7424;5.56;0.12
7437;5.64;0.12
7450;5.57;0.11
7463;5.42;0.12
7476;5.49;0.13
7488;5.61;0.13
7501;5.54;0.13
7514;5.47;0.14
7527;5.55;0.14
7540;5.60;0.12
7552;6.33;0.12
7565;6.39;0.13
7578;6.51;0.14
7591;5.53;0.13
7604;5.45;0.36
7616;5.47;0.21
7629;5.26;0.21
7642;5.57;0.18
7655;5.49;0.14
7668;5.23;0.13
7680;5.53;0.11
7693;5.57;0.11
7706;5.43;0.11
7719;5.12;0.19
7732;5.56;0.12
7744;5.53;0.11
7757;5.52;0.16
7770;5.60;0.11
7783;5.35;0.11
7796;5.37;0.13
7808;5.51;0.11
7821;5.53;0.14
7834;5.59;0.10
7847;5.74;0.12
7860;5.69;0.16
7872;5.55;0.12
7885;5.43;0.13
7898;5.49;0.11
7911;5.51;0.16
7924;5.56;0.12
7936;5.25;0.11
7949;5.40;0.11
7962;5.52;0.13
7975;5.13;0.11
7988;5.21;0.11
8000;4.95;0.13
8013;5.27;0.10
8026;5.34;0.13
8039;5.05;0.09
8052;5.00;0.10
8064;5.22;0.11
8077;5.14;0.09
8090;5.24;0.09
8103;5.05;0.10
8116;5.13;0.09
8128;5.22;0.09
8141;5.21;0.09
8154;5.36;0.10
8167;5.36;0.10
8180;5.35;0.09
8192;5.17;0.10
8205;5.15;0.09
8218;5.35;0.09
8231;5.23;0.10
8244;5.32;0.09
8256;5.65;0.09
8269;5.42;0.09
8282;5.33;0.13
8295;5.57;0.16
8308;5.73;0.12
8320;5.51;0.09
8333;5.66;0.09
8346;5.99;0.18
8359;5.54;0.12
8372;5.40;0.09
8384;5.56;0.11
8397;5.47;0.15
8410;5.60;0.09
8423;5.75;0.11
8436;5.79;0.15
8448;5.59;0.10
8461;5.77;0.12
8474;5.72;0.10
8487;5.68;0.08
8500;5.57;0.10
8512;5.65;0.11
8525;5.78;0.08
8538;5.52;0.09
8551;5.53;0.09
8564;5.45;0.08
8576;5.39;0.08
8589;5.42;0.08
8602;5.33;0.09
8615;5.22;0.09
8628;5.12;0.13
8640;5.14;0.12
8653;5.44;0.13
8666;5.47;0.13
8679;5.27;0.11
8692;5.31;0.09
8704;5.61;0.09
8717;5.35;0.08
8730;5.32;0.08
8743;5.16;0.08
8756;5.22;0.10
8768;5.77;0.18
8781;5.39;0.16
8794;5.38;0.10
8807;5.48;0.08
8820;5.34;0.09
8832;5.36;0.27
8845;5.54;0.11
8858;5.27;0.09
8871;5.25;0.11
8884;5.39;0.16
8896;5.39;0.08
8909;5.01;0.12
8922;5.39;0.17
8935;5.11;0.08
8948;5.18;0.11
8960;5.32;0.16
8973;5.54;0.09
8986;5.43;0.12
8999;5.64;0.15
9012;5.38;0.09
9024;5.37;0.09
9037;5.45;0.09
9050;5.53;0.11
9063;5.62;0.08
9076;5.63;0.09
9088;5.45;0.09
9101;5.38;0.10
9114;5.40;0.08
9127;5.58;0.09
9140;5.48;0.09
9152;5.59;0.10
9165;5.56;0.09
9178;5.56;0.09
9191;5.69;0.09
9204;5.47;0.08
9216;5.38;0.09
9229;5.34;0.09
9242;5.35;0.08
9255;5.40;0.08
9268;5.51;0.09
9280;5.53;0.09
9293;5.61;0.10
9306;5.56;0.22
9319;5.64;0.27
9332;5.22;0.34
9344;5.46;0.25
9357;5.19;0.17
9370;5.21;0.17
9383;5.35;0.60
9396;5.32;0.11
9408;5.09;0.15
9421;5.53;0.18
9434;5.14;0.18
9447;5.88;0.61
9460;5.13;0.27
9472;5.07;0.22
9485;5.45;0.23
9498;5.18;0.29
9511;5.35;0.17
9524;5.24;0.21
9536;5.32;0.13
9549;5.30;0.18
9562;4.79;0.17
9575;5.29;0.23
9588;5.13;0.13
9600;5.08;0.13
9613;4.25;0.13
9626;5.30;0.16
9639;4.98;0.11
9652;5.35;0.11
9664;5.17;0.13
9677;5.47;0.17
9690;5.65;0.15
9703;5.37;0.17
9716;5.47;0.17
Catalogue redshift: 0.13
